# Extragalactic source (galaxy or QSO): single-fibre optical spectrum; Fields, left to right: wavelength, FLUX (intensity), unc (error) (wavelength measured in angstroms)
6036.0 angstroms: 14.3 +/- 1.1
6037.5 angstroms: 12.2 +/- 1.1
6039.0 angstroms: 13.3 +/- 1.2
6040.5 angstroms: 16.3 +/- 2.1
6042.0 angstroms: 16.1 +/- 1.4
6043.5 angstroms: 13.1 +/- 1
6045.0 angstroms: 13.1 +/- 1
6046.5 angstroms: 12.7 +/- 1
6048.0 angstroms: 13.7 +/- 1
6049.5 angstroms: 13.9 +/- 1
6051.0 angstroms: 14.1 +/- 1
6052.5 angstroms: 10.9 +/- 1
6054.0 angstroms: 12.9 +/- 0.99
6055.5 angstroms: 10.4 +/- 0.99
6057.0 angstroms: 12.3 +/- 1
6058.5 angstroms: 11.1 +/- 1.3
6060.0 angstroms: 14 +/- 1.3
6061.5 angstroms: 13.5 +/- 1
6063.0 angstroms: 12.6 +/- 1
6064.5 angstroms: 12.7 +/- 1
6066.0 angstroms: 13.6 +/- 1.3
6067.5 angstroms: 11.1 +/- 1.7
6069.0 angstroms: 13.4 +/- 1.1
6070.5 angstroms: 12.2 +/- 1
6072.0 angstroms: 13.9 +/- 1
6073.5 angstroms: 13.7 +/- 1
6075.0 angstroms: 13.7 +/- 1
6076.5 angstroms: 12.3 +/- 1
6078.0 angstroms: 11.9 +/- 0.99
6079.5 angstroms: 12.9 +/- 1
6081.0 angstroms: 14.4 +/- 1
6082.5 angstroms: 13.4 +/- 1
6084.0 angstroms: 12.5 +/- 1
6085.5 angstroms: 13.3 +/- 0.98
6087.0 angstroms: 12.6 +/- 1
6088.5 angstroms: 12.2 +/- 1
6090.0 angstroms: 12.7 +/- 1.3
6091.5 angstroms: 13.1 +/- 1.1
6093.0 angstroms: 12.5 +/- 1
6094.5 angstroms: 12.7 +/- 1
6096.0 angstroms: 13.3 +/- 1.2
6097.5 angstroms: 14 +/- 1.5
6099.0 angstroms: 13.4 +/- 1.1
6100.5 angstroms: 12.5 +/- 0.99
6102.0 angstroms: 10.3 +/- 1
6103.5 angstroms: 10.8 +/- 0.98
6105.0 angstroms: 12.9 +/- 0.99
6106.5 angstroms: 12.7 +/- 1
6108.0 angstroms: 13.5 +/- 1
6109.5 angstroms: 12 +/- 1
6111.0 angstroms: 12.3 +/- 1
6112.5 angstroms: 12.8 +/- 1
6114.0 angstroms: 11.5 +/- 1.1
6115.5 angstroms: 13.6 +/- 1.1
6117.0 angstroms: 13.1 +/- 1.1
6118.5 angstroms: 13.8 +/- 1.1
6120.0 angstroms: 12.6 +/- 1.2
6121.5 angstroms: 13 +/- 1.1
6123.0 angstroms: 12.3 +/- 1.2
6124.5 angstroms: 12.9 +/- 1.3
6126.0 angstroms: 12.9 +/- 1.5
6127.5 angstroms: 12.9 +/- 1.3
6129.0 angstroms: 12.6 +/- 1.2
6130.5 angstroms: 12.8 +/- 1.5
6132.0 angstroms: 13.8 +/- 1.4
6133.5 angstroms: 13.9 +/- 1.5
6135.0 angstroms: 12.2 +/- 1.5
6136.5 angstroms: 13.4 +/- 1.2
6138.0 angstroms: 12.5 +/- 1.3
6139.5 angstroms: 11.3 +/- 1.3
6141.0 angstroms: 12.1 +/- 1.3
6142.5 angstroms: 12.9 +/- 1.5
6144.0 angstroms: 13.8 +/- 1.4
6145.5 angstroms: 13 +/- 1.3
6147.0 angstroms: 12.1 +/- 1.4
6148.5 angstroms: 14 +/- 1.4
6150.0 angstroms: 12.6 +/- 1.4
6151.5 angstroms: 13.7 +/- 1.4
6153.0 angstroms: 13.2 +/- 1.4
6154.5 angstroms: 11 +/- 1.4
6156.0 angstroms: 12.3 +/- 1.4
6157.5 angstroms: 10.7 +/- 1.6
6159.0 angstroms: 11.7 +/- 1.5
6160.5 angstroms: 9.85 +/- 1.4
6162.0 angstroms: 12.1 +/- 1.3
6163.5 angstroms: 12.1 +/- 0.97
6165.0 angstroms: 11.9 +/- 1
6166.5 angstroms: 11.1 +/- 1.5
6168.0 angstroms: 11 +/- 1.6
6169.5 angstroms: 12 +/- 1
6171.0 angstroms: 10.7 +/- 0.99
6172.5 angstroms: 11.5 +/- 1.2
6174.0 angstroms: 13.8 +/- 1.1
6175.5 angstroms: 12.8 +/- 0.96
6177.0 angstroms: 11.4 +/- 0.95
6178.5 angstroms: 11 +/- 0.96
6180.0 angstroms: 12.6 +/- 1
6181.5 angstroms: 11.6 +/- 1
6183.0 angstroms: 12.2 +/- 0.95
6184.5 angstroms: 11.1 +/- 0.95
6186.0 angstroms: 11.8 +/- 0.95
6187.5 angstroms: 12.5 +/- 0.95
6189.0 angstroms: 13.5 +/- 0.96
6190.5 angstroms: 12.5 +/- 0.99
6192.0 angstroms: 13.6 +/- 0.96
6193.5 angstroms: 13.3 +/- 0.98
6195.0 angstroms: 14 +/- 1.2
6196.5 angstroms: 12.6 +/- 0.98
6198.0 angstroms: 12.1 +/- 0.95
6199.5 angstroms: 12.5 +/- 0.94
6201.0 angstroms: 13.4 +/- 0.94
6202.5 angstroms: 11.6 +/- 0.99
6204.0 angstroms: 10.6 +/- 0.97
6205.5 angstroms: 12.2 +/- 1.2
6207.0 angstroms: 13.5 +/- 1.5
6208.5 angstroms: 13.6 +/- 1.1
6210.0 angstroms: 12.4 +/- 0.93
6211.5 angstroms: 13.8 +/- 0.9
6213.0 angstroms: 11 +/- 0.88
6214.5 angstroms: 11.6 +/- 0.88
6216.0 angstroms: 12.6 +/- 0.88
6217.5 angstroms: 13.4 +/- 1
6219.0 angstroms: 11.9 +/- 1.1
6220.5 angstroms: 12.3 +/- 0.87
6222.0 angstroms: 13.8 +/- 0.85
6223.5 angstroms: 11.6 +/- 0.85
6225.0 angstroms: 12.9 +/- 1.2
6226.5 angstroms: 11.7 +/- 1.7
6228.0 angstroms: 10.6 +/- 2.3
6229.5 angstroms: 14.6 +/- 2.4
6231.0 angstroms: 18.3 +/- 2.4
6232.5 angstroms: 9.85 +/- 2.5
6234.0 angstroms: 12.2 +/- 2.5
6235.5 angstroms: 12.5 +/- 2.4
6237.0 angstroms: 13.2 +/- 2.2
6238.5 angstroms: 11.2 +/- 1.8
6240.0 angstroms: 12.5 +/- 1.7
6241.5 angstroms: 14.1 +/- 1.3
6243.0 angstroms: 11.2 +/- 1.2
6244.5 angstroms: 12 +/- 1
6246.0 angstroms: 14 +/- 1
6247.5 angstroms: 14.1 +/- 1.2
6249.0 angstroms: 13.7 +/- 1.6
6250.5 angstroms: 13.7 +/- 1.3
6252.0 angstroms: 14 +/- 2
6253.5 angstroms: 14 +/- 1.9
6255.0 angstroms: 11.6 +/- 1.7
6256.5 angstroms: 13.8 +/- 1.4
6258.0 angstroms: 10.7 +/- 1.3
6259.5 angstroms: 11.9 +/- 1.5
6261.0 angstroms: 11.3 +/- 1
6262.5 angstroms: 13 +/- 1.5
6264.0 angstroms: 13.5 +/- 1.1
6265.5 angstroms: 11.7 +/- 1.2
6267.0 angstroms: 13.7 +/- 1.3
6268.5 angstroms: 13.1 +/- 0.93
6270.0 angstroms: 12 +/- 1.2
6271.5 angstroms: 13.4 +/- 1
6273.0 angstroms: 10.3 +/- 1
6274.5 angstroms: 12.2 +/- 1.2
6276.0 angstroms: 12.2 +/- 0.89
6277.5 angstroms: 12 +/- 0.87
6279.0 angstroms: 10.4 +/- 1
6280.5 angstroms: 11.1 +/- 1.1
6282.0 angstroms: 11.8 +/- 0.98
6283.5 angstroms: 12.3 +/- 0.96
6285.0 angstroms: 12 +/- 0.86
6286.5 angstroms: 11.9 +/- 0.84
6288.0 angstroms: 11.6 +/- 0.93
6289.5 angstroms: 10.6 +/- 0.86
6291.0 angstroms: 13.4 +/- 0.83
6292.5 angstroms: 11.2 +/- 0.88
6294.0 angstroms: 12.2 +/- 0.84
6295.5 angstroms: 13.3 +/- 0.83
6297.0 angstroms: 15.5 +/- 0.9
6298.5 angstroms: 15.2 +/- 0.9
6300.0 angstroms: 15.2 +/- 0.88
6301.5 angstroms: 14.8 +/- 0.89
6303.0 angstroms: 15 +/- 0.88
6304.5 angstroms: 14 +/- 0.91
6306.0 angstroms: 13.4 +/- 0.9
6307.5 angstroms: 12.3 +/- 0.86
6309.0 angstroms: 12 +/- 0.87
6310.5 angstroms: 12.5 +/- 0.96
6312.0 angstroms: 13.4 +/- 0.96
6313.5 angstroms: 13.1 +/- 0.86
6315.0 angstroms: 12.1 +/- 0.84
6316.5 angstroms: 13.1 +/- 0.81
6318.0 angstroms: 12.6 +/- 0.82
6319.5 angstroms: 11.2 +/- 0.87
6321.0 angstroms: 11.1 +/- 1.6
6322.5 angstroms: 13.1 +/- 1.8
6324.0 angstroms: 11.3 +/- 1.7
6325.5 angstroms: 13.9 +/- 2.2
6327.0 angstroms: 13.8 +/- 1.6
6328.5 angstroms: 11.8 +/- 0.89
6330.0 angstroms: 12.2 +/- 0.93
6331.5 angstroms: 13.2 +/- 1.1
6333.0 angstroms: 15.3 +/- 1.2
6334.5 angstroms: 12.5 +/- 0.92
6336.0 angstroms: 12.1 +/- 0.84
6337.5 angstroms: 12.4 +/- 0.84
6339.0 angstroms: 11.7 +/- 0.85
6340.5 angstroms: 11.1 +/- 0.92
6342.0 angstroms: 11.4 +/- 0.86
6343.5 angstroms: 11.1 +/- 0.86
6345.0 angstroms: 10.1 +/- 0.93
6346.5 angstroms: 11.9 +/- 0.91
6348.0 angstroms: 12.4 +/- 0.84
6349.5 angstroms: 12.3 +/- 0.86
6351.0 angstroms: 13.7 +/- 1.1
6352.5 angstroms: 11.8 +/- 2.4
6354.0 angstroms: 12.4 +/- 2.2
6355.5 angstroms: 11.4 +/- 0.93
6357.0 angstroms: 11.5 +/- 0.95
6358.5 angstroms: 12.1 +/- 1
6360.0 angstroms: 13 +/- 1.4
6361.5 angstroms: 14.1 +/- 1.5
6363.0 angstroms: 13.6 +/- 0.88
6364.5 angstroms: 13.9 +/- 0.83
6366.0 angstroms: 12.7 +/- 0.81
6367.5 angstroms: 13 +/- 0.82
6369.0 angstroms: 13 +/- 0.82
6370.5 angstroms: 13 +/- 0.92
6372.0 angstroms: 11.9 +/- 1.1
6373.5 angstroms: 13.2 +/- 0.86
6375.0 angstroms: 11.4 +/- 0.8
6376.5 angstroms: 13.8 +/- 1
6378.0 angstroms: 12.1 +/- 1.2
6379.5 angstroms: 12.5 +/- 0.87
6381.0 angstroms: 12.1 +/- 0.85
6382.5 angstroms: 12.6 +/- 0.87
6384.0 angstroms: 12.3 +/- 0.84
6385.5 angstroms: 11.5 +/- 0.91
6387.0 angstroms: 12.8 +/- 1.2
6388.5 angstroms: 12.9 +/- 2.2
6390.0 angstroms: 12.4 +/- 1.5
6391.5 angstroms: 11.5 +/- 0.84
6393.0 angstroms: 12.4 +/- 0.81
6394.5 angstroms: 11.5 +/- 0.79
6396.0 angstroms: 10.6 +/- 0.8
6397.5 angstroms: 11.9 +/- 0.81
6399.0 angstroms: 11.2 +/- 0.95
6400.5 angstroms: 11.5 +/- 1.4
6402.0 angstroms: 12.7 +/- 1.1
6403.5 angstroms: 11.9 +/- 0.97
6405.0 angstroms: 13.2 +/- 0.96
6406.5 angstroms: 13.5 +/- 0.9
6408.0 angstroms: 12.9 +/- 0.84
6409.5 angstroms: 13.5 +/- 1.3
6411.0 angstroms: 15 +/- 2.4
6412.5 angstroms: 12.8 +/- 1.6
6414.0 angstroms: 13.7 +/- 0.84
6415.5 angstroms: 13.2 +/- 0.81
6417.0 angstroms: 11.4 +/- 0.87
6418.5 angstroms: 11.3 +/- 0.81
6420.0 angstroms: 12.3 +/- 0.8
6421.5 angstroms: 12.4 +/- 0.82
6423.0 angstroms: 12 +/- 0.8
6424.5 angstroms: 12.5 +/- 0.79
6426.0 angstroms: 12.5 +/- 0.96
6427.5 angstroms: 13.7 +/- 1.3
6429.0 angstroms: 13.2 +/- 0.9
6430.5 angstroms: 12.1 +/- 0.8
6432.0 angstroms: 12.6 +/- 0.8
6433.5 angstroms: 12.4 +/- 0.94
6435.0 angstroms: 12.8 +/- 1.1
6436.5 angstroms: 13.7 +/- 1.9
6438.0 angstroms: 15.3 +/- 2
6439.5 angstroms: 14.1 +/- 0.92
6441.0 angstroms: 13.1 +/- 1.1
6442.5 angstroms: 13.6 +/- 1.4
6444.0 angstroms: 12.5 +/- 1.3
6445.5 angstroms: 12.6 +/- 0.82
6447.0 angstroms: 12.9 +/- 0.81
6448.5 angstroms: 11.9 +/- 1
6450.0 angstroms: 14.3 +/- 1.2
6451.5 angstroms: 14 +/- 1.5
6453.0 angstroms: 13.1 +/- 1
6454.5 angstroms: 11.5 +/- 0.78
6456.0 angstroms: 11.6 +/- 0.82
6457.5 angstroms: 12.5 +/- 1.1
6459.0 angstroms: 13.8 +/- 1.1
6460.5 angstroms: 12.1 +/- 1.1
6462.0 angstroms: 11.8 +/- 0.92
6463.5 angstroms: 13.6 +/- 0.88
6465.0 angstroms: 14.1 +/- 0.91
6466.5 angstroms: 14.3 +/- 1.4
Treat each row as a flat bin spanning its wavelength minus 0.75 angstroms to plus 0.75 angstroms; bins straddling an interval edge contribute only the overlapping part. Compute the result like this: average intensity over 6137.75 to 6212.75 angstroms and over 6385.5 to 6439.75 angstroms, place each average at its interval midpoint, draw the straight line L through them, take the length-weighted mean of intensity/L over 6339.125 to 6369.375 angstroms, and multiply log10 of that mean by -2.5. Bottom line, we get 0.02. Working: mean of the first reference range 12.3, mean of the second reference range 12.6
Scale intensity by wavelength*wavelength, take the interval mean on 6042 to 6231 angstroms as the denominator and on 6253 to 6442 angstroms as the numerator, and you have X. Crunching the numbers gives 1.1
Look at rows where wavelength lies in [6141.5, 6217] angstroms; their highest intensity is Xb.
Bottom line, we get 14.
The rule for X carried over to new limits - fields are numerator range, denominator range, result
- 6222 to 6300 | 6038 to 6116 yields 1.04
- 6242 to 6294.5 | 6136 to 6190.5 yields 1.05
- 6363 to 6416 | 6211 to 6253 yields 1.03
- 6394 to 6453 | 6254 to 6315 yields 1.06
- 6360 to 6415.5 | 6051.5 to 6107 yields 1.10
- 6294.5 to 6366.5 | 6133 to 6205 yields 1.10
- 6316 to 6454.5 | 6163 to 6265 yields 1.06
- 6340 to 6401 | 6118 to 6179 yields 1.06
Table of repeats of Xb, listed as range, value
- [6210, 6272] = 18.3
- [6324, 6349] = 15.3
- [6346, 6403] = 14.1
